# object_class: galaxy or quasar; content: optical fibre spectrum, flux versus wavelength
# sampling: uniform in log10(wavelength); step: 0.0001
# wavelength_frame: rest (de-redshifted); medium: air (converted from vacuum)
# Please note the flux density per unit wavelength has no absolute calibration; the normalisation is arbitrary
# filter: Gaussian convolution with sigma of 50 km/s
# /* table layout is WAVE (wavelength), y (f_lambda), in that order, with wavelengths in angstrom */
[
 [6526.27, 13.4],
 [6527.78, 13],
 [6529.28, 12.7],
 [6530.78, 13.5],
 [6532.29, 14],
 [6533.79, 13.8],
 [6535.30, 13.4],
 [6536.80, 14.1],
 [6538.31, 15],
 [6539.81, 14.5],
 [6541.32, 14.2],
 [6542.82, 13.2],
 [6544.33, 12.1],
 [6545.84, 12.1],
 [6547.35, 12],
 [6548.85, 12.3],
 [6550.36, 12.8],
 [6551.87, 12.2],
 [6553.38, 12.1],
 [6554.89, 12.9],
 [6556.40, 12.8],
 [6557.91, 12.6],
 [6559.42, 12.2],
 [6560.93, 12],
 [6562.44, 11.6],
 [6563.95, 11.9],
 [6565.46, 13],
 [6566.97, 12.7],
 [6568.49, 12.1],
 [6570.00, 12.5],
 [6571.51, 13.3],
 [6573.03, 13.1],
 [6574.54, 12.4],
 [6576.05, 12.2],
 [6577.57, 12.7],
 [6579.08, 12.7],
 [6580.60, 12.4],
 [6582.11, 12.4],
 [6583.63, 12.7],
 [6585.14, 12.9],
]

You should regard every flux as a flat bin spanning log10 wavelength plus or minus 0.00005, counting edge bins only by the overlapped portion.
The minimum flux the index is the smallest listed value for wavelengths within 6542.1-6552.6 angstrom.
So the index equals 12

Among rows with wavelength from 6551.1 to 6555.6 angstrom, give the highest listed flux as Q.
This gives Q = 12.9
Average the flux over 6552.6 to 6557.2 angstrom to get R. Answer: 12.6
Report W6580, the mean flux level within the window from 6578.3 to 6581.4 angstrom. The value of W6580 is 12.6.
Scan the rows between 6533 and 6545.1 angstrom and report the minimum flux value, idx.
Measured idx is 12.1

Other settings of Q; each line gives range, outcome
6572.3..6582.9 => 13.1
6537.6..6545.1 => 15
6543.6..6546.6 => 12.1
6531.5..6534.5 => 14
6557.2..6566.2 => 13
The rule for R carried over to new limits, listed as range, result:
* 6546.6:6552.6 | 12.3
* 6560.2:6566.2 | 12.1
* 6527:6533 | 13.3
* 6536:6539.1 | 14.6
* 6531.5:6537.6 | 13.8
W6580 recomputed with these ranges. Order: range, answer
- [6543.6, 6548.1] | 12.1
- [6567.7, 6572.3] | 12.6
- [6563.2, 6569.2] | 12.4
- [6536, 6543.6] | 14.2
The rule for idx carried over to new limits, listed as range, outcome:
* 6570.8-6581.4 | 12.2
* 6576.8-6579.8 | 12.7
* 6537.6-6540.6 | 14.5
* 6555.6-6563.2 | 11.6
